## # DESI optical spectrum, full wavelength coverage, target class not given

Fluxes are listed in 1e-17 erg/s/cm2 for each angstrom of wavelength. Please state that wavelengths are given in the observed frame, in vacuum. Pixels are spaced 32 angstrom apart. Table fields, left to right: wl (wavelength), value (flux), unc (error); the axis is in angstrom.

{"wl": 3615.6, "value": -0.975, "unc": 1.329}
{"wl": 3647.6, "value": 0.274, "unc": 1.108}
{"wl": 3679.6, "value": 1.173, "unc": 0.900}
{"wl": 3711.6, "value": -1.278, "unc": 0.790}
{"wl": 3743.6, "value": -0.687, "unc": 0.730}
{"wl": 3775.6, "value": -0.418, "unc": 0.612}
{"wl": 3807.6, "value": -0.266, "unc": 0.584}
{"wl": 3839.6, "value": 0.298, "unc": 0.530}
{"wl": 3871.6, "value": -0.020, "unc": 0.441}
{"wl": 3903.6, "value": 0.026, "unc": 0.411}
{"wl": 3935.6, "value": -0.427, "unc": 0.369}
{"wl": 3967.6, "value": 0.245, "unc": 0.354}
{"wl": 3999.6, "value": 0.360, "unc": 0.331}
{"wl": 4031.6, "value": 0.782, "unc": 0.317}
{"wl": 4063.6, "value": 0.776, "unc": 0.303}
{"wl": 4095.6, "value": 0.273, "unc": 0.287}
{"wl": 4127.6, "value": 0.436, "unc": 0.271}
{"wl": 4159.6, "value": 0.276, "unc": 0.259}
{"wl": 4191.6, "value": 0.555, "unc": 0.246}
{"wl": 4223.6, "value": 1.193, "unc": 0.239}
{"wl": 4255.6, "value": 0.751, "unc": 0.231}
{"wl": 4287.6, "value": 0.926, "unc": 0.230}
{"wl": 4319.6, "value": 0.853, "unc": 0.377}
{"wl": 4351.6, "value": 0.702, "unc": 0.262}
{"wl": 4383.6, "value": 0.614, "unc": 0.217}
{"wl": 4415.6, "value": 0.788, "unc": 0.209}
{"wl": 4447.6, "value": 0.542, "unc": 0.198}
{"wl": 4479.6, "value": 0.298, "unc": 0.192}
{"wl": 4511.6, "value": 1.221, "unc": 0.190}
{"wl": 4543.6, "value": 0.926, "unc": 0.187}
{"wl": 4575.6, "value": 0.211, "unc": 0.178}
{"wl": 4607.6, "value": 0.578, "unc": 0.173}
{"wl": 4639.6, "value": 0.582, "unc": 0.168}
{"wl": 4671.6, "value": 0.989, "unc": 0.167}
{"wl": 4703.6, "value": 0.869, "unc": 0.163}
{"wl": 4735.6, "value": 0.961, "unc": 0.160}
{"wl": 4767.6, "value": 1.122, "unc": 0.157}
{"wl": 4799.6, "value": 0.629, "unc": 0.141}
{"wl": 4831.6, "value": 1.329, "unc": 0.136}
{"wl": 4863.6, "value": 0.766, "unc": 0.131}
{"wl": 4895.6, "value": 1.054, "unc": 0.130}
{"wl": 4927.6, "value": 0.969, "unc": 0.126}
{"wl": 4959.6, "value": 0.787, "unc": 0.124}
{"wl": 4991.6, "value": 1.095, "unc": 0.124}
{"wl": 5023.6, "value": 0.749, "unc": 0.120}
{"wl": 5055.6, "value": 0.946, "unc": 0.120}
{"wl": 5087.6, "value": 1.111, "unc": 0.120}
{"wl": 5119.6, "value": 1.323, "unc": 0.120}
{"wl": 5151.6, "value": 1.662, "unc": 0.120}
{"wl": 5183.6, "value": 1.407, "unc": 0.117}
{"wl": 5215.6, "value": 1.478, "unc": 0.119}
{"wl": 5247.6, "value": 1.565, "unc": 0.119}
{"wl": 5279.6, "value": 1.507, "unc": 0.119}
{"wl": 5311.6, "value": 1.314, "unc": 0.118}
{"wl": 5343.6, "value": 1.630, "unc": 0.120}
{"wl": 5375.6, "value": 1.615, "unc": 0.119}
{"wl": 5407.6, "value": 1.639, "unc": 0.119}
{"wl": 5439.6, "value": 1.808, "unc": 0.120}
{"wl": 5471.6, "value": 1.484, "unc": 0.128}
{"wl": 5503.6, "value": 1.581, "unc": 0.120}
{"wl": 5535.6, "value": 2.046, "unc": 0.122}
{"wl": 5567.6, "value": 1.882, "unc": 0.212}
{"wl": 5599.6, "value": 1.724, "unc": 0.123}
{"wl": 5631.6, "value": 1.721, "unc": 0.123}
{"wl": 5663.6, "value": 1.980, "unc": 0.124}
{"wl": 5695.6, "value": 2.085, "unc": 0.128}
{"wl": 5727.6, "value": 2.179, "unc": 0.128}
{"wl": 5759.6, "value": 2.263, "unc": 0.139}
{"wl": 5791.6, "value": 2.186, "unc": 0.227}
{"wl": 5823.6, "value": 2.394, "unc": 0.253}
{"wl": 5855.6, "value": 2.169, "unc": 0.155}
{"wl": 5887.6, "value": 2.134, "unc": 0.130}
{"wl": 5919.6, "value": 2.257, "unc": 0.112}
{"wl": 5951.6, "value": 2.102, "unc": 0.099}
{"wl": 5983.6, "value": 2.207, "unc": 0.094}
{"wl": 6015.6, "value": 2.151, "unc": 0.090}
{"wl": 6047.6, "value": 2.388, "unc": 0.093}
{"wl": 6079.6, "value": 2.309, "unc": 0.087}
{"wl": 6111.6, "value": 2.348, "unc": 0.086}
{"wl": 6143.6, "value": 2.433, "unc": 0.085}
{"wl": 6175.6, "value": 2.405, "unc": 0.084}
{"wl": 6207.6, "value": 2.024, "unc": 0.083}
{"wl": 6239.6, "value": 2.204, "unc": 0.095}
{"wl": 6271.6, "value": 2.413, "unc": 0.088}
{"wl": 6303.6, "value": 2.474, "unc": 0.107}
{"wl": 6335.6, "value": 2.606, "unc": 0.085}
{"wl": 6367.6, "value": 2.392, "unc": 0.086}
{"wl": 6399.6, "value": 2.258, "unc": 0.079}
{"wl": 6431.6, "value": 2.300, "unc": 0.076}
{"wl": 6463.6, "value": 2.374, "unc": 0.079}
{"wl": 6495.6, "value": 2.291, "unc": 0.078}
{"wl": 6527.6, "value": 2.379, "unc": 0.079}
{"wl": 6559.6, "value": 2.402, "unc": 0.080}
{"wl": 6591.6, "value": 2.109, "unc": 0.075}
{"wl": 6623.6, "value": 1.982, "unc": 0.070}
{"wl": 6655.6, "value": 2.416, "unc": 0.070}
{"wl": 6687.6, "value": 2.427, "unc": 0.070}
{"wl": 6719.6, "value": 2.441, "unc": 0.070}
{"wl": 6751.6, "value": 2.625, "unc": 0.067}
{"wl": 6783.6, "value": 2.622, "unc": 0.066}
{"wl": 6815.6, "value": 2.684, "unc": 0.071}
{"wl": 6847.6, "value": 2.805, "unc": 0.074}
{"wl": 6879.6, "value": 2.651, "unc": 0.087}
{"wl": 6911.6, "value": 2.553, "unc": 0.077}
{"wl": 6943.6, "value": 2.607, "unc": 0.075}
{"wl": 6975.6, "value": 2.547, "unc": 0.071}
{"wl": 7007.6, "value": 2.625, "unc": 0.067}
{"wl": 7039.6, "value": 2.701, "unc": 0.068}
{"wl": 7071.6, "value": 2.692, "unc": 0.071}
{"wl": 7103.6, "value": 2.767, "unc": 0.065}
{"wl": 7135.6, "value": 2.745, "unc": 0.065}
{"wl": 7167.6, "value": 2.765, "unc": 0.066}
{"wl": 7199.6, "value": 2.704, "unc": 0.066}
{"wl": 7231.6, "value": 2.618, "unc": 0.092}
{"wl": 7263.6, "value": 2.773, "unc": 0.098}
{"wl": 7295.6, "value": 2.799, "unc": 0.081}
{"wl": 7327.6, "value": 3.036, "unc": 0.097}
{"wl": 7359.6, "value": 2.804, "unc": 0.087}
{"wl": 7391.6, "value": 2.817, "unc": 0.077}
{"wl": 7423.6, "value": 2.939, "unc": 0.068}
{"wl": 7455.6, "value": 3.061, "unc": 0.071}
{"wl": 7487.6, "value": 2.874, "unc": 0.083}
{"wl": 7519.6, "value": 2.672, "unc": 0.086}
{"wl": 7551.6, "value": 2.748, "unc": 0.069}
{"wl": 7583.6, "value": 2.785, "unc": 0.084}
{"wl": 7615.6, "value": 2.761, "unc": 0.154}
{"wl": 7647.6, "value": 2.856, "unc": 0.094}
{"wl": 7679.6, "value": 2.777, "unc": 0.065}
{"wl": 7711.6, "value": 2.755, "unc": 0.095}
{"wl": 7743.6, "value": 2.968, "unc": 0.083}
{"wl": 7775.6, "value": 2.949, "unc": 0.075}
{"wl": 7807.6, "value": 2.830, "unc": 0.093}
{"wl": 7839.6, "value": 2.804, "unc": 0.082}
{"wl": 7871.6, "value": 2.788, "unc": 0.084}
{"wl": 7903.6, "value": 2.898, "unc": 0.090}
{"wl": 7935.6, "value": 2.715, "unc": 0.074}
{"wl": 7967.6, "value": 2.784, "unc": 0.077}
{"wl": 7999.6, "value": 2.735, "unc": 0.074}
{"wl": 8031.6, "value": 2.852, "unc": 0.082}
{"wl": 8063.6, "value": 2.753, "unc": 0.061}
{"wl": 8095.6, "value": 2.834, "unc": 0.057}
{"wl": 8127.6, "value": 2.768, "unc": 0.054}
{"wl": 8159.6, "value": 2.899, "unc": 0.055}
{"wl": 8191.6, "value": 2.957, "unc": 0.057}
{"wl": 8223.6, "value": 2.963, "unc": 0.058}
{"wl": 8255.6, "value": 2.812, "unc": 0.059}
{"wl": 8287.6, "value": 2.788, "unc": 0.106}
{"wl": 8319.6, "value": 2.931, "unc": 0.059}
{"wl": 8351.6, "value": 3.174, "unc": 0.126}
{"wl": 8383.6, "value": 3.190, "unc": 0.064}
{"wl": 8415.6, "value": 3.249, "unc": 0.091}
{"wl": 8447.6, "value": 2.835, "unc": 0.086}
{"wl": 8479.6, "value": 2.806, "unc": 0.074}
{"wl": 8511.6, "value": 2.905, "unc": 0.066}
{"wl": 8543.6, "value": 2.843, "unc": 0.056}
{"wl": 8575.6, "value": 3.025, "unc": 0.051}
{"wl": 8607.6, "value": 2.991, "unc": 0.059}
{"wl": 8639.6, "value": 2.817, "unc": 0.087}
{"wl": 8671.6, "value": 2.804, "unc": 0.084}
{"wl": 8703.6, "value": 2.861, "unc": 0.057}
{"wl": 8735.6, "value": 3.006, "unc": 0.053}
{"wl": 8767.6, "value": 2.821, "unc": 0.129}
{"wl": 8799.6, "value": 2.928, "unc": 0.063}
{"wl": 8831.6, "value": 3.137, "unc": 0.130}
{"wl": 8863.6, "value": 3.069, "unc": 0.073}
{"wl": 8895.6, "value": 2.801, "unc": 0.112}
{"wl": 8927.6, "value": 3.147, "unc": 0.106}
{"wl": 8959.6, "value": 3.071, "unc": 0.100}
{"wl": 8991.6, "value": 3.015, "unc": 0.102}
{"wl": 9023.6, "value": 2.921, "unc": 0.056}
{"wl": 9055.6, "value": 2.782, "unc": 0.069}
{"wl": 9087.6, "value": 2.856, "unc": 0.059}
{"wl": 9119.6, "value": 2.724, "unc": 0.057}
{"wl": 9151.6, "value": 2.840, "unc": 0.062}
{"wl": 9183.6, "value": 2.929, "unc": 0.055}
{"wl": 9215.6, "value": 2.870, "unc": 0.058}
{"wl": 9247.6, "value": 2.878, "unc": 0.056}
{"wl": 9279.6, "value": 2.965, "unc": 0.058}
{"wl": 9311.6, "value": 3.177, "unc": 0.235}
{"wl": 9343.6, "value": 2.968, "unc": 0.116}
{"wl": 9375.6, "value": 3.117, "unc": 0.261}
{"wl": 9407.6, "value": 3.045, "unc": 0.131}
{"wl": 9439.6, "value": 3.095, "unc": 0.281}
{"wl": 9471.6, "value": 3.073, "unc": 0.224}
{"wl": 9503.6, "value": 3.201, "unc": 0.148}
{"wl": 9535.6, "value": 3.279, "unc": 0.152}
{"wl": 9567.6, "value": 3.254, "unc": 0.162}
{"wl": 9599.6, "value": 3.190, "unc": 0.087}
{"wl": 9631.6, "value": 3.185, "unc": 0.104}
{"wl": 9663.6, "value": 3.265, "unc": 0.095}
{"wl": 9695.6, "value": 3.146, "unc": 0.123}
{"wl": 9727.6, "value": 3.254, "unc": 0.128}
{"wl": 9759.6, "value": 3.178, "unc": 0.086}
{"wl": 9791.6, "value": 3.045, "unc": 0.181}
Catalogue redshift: 0.278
